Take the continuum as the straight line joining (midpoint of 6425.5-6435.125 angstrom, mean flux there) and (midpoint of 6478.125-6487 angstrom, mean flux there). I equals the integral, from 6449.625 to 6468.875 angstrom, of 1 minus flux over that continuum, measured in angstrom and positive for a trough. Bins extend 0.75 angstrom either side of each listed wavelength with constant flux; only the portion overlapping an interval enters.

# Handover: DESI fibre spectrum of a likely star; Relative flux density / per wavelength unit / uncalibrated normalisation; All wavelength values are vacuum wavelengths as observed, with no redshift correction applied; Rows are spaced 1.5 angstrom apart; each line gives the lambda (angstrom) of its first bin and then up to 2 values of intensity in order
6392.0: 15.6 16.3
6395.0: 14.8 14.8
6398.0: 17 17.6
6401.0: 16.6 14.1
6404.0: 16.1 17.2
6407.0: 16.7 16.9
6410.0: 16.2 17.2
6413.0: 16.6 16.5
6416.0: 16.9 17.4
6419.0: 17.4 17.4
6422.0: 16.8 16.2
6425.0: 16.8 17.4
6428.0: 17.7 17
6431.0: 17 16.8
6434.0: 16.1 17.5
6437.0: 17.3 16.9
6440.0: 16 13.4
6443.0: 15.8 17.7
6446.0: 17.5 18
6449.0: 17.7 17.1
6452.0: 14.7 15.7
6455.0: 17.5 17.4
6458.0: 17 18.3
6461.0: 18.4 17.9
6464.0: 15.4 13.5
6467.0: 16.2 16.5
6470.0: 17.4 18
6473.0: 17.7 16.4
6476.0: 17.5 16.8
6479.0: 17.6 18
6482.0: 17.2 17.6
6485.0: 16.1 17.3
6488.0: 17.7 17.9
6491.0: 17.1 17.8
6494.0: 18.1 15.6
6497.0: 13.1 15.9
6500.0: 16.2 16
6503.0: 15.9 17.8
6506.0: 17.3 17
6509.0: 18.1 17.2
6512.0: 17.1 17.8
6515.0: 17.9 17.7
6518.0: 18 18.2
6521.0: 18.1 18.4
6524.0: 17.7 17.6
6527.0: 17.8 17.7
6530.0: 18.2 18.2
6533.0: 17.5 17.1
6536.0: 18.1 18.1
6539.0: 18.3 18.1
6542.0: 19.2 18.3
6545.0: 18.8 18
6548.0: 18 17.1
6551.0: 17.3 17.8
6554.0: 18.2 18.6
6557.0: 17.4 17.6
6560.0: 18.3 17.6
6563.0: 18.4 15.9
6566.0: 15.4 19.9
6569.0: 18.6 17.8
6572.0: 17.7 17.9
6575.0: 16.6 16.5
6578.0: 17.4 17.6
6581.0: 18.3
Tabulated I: 0.6 angstrom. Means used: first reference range 17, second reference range 17.3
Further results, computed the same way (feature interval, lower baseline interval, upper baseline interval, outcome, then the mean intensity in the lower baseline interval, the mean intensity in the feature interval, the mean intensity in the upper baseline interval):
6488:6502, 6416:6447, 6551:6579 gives 0.58 angstrom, 16.8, 16.5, 17.6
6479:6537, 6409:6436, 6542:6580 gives 0.36 angstrom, 16.9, 17.3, 17.7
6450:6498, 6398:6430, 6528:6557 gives 1.33 angstrom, 16.8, 16.9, 18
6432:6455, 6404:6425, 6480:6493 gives 0.66 angstrom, 16.8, 16.6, 17.4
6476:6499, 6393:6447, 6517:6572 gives 0.49 angstrom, 16.6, 16.9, 17.9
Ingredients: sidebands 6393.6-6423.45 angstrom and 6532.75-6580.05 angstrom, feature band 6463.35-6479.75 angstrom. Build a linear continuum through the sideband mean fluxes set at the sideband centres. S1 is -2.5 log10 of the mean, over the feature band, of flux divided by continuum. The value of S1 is 0.027 mag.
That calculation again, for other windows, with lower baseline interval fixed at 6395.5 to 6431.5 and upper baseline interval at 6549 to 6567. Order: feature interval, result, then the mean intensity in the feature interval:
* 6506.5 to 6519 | -0.02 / 17.6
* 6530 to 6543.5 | -0.04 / 18.1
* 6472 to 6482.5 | -0.02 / 17.3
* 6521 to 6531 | -0.04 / 17.9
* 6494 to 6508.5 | 0.06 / 16.2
